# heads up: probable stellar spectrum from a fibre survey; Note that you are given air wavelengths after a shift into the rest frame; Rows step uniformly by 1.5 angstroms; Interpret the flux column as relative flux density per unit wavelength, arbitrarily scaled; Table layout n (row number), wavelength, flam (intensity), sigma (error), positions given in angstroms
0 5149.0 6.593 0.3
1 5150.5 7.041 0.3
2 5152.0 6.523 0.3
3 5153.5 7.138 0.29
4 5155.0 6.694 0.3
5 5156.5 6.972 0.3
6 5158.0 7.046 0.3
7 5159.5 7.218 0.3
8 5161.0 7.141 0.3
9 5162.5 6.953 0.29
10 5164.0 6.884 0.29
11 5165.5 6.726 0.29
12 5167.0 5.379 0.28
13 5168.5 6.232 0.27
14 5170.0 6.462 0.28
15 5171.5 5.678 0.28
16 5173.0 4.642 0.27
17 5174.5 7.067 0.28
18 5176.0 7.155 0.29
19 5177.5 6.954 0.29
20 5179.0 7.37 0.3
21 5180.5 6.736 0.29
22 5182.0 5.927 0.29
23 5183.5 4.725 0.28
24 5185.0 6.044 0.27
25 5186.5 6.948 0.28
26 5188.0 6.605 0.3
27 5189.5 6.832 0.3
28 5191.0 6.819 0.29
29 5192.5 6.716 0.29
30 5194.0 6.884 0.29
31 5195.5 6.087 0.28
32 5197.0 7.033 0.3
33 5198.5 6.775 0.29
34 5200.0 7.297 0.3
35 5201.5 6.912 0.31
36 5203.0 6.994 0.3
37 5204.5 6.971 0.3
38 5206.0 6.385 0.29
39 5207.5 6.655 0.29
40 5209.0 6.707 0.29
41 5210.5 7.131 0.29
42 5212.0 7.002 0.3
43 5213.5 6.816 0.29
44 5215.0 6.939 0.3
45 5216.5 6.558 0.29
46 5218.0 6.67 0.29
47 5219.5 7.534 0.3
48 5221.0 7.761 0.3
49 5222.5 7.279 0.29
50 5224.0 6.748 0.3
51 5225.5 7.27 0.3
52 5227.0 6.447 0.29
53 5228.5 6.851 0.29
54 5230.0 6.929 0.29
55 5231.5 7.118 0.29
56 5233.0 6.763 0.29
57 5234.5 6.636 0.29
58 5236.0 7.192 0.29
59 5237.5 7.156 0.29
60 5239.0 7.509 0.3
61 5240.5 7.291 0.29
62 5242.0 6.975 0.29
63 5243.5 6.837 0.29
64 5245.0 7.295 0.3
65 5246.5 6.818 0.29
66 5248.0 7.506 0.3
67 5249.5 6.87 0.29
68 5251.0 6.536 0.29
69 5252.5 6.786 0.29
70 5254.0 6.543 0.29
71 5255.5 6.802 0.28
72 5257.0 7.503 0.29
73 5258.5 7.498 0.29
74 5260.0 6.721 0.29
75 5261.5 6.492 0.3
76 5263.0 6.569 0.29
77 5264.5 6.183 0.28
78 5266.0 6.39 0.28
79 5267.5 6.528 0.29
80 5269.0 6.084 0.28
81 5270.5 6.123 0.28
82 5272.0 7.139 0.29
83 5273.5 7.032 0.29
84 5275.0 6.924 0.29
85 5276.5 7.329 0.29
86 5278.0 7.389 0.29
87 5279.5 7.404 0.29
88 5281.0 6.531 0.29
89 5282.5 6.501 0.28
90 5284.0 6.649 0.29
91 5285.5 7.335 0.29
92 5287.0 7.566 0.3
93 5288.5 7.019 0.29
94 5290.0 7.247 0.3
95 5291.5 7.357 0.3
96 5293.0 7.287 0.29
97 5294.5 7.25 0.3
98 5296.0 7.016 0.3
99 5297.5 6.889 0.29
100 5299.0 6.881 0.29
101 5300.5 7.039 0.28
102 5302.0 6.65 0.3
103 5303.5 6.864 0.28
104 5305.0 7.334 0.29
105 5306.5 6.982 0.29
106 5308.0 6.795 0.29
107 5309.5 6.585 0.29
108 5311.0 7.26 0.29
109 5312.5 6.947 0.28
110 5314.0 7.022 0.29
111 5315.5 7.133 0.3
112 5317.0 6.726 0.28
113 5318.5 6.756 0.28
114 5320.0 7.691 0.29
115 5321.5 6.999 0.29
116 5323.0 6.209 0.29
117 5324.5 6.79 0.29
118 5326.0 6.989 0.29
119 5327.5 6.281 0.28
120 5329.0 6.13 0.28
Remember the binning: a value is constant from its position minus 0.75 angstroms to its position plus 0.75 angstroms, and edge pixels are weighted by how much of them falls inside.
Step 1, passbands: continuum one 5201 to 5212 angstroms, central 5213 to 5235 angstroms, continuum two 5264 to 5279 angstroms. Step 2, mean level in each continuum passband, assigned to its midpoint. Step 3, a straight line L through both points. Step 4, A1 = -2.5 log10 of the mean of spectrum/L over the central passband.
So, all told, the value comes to -0.024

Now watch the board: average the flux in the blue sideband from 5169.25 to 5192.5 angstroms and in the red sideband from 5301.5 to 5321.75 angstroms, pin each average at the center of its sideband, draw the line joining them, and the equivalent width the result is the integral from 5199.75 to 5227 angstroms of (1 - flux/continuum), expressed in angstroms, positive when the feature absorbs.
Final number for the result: -1.7 angstroms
